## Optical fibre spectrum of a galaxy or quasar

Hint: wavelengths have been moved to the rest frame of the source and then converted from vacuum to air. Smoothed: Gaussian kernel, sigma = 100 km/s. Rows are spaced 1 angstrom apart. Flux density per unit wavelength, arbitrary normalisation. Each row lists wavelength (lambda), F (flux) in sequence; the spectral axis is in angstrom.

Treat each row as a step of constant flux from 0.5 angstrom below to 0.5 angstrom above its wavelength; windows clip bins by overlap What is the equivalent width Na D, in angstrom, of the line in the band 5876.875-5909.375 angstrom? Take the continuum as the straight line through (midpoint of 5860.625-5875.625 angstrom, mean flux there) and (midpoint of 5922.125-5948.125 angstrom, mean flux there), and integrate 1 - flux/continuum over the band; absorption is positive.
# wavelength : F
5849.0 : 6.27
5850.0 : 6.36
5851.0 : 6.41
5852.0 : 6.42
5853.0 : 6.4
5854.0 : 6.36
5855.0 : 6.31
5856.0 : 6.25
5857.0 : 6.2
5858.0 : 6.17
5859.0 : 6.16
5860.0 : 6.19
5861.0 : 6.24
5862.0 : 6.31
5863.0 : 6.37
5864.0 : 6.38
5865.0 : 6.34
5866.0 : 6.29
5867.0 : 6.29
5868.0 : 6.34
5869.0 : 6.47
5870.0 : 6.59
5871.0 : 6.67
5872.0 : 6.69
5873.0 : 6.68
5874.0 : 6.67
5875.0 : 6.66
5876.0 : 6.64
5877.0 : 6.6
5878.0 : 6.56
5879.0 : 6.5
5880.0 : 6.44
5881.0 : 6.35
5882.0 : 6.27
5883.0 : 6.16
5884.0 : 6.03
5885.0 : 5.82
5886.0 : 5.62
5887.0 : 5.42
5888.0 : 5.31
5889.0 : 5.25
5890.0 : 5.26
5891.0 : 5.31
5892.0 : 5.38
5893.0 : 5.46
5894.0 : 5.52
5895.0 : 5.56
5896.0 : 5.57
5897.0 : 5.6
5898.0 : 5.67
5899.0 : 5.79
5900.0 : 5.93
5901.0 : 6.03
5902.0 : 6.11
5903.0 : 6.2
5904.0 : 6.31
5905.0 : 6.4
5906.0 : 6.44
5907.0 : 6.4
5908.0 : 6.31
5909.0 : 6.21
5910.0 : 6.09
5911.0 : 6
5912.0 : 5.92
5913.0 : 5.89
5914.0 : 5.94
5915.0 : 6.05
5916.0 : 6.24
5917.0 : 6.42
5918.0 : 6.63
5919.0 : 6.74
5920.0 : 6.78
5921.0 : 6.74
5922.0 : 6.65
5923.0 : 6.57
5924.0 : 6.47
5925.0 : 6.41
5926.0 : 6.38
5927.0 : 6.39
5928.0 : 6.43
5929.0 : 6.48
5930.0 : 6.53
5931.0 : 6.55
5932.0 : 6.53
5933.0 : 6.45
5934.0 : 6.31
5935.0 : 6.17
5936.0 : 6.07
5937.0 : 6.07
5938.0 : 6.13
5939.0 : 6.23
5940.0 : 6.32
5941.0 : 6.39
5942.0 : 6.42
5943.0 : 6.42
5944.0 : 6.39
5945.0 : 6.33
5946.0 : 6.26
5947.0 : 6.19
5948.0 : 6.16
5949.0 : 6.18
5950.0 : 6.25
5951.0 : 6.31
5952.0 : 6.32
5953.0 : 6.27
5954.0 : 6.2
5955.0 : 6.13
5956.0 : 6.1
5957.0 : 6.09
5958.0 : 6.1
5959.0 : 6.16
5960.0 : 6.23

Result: 2.5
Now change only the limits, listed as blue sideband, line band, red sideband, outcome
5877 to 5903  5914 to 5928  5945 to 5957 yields -1.06 angstrom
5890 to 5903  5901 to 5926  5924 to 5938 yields -1.32 angstrom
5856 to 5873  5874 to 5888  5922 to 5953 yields 0.31 angstrom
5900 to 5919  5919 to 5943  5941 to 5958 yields -0.73 angstrom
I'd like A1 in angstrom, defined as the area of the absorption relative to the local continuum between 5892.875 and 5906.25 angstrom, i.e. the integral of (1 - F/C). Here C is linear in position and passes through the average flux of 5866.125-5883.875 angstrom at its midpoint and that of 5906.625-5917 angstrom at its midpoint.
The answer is 0.7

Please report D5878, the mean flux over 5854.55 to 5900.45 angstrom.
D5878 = 6.09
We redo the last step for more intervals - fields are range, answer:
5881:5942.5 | 6.11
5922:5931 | 6.47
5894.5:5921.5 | 6.15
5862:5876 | 6.49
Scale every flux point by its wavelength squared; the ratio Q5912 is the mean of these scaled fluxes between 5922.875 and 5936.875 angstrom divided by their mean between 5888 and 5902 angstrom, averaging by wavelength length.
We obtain 1.16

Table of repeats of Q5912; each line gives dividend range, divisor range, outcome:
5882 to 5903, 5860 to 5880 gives 0.88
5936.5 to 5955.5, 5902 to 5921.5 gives 1.01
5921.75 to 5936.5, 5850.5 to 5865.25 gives 1.04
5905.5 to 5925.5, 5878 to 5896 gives 1.11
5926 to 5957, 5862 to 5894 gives 1.05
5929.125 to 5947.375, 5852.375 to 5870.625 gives 1.03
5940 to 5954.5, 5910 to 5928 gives 1.00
